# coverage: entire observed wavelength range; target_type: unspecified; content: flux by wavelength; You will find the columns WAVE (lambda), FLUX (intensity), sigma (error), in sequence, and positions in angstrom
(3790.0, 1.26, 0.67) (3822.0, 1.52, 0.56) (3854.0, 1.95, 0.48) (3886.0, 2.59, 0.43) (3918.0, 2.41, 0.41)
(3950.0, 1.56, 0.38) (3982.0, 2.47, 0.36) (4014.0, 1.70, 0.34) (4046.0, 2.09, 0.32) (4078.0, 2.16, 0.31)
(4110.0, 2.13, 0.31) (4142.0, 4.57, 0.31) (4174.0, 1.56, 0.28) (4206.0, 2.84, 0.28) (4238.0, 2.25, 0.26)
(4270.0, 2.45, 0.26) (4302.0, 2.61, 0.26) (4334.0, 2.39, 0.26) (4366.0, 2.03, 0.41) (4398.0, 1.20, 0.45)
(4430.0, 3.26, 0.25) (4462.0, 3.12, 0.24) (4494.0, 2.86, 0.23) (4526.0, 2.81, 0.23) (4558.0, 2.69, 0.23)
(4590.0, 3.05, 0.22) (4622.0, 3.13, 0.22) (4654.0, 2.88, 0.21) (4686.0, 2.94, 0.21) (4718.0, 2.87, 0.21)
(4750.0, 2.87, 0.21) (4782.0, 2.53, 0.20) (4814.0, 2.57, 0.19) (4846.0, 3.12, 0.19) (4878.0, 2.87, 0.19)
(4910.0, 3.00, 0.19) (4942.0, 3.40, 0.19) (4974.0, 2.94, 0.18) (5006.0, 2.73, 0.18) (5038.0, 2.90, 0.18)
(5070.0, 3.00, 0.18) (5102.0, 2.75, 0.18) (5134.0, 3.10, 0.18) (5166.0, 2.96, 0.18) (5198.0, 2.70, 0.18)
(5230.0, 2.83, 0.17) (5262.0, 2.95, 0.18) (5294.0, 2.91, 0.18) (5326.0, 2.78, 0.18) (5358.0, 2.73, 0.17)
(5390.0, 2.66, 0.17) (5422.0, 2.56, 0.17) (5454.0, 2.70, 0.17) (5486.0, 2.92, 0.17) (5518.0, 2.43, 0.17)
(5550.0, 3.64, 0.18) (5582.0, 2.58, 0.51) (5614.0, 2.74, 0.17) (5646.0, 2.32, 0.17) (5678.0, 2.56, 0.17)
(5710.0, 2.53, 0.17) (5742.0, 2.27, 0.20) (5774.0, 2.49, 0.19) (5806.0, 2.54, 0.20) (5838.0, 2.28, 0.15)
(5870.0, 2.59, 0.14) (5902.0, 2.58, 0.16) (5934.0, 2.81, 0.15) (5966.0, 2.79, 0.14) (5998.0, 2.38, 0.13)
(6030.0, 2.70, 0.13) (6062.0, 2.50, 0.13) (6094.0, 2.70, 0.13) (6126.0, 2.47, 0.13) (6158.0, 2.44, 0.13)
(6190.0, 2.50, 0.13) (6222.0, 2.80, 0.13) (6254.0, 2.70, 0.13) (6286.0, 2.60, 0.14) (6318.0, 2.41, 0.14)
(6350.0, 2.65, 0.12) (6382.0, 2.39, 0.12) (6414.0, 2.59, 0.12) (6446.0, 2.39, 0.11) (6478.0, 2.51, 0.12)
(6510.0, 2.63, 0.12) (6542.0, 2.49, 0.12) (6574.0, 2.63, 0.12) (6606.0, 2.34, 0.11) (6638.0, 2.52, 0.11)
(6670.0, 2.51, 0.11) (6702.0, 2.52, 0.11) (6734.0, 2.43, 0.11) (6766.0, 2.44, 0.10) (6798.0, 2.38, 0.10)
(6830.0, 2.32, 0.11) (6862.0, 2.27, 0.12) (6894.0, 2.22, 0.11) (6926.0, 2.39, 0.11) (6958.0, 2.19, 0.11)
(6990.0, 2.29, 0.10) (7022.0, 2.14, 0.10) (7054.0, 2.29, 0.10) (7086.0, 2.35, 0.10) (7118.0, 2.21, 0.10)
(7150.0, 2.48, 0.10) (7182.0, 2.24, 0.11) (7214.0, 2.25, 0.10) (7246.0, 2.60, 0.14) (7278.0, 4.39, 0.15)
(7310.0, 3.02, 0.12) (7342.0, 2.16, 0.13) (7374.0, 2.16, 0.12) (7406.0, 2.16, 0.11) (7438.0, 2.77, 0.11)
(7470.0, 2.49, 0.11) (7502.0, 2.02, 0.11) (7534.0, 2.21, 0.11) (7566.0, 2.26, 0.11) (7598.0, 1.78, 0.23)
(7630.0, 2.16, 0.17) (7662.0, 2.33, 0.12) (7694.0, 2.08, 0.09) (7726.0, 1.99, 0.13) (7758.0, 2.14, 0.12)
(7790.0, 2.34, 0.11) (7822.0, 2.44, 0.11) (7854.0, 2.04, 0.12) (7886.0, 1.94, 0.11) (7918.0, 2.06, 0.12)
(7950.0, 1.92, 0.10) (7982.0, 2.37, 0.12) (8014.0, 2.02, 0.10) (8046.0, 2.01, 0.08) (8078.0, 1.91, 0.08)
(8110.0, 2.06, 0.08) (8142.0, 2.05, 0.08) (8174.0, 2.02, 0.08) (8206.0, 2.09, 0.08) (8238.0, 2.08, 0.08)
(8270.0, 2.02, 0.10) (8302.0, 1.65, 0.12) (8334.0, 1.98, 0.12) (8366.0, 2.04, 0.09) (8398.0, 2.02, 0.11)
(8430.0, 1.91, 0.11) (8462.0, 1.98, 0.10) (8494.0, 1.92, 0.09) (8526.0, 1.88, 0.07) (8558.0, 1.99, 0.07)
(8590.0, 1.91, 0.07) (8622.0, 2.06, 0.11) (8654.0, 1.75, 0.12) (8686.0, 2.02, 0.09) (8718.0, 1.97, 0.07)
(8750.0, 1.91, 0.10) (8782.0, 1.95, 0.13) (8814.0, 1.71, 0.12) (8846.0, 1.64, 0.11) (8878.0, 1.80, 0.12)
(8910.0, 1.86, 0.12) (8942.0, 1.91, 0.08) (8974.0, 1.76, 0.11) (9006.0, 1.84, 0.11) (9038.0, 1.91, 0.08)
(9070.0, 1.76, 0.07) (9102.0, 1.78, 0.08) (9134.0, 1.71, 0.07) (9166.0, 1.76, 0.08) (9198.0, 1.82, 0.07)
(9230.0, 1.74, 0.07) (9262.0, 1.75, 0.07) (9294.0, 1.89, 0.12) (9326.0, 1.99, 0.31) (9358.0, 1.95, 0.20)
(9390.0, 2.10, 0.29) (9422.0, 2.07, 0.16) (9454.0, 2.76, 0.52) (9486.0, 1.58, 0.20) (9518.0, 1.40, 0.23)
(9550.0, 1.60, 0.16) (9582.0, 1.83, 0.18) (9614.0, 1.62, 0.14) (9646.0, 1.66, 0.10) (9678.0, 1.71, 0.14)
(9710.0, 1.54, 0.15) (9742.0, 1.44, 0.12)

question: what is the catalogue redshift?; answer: 0.11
